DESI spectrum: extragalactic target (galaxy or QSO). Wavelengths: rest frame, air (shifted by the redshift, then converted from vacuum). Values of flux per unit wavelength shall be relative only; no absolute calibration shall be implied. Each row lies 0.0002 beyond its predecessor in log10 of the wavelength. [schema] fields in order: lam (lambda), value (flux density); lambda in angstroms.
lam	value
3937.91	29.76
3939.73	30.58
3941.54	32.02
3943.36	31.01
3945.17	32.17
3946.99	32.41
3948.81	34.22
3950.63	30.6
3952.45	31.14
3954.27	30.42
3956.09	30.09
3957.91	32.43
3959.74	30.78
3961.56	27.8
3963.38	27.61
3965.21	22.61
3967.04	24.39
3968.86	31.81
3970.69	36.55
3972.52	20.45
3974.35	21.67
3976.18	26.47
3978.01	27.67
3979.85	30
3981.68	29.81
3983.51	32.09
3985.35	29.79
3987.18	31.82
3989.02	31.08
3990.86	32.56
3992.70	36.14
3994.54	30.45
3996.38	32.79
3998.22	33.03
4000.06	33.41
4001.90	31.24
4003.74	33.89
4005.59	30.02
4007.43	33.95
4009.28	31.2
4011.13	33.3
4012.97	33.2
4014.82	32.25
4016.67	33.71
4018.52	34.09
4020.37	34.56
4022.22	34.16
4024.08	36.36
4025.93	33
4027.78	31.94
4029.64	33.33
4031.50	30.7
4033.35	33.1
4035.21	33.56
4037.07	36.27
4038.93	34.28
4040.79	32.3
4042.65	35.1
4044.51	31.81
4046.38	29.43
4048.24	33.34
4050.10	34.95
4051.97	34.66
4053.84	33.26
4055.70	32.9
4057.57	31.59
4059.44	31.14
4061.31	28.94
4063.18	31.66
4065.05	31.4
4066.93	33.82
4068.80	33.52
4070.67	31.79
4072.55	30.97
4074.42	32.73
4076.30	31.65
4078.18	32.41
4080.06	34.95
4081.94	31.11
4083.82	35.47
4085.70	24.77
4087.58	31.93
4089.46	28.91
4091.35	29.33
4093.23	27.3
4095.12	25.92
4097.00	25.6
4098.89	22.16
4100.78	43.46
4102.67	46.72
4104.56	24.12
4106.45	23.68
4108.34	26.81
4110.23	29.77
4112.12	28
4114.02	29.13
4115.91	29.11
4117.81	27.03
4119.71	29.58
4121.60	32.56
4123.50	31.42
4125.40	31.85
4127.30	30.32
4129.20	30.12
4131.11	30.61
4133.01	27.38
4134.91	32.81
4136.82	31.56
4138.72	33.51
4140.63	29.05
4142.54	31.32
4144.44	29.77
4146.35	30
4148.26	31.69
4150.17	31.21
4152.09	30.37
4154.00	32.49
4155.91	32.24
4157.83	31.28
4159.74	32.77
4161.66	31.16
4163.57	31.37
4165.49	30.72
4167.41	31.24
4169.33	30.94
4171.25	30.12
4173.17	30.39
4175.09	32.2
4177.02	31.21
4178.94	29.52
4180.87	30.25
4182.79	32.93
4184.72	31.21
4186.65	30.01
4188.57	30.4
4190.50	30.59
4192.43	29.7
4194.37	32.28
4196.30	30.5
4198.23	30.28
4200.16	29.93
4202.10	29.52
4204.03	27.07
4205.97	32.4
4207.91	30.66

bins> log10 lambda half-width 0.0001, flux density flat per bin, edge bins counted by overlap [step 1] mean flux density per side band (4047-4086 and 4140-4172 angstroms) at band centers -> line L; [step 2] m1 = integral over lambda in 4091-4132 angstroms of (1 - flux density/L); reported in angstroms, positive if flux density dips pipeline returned 2.5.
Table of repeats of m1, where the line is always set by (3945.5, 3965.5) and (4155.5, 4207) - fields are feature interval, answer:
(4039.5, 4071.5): -2.0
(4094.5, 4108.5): 0.3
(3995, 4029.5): -3.0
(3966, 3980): 1.4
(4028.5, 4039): -1.0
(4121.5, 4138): -0.1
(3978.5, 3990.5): -0.2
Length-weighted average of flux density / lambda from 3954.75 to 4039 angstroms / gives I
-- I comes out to 31.3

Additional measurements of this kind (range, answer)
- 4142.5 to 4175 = 31.2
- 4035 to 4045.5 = 33.9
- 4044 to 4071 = 32.3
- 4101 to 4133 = 30.3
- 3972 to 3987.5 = 27.8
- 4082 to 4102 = 29.8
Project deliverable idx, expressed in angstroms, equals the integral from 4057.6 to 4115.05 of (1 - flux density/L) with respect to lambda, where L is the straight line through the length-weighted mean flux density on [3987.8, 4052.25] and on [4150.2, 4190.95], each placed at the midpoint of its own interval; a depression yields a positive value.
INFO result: 2.8 angstroms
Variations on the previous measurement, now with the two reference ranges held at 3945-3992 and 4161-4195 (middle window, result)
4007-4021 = -1.6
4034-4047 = -1.4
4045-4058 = -1.2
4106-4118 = 1.0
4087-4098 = 0.8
